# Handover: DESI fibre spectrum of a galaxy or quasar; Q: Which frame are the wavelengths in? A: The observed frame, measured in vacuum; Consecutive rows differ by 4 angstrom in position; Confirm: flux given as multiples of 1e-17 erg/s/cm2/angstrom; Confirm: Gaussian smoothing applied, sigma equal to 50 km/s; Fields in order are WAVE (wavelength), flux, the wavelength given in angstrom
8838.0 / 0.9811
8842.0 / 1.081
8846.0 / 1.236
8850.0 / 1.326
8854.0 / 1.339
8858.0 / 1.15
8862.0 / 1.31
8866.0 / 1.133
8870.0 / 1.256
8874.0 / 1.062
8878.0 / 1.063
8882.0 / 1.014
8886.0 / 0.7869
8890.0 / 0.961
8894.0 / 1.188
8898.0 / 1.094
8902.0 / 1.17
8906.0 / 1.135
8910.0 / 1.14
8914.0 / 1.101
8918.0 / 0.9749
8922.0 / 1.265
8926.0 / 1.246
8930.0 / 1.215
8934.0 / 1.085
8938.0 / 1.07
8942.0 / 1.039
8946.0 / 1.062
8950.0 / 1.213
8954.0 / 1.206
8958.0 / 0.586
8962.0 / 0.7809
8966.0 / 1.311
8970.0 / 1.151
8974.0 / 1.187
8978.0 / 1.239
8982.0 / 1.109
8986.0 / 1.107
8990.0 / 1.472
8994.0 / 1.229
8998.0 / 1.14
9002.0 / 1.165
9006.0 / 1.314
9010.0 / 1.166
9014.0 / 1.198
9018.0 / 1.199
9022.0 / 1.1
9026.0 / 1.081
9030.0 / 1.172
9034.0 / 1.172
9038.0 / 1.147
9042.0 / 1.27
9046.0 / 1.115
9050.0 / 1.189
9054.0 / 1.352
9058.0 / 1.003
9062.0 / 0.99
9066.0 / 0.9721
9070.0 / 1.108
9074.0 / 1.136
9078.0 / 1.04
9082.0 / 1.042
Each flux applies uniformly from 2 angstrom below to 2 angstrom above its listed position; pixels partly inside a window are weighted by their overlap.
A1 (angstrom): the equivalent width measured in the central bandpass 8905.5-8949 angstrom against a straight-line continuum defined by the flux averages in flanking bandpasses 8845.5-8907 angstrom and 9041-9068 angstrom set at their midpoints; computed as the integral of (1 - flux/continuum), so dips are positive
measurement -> 0.37 angstrom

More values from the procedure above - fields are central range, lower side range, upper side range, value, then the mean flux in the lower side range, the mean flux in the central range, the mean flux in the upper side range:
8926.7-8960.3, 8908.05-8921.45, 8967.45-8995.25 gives 2.3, 1.09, 1.06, 1.21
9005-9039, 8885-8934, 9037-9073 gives -1.4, 1.11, 1.17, 1.13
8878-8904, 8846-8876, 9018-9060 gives 3.8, 1.23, 1.04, 1.16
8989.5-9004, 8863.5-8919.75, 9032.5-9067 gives -1.4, 1.08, 1.23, 1.14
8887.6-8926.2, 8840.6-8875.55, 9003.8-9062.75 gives 2.7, 1.21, 1.12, 1.17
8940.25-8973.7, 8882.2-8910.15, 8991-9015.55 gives 2.8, 1.06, 1.05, 1.21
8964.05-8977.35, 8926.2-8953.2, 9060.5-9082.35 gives -1.3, 1.13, 1.22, 1.05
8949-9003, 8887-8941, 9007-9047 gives 0.6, 1.12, 1.13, 1.17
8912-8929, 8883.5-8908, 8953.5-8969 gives -2.2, 1.05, 1.15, 0.96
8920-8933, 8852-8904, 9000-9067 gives -1.2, 1.12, 1.23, 1.16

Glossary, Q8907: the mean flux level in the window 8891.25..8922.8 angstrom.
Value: 1.12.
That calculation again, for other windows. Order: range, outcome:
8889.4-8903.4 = 1.11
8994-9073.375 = 1.15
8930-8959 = 1.07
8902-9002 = 1.13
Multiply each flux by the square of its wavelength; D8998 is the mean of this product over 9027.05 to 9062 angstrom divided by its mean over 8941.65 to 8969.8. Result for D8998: 1.15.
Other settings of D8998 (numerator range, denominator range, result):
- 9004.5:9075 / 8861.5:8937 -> 1.07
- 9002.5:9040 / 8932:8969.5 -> 1.14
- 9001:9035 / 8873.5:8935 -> 1.10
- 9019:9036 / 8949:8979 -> 1.07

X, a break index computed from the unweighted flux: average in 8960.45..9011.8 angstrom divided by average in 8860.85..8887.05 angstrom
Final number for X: 1.08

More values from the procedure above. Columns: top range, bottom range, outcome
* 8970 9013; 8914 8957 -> 1.08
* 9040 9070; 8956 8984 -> 1.07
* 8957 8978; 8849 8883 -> 0.88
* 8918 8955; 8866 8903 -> 1.07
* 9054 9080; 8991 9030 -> 0.90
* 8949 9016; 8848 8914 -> 1.02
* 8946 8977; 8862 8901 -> 0.99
